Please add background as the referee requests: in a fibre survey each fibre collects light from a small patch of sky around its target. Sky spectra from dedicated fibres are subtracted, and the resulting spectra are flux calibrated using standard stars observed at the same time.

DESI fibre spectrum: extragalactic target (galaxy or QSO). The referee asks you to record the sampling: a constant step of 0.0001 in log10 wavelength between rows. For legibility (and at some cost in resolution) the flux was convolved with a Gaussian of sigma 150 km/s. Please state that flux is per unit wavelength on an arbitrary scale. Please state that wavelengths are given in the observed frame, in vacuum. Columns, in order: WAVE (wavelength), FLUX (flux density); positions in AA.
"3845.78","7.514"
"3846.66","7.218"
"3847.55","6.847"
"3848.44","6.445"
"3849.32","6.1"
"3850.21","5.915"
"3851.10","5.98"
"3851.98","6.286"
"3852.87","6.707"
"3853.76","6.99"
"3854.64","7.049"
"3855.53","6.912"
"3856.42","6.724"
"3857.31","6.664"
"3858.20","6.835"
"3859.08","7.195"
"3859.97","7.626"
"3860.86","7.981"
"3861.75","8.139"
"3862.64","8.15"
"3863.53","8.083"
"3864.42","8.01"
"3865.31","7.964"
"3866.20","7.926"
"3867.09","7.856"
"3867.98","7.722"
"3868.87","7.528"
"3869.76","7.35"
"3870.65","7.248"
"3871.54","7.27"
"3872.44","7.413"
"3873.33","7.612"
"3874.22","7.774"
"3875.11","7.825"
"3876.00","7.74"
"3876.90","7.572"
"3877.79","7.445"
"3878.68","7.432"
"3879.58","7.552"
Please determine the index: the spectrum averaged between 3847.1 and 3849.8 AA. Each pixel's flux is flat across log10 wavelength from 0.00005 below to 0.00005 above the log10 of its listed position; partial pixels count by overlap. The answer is 6.44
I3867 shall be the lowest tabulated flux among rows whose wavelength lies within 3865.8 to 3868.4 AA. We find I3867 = 7.722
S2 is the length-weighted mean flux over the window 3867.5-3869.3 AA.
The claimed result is 7.64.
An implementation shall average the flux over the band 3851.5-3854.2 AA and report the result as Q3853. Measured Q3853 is 6.66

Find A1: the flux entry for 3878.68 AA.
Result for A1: 7.432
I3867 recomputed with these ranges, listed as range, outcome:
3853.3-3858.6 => 6.664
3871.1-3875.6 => 7.27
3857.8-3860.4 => 6.835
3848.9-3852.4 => 5.915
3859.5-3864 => 7.626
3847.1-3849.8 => 6.1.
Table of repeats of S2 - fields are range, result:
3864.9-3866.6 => 7.95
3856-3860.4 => 7.01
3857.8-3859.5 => 7.05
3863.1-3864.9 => 8.04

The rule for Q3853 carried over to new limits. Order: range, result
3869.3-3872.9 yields 7.32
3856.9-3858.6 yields 6.74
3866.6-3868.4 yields 7.8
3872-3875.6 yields 7.68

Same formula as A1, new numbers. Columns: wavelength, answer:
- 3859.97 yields 7.626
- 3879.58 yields 7.552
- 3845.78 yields 7.514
